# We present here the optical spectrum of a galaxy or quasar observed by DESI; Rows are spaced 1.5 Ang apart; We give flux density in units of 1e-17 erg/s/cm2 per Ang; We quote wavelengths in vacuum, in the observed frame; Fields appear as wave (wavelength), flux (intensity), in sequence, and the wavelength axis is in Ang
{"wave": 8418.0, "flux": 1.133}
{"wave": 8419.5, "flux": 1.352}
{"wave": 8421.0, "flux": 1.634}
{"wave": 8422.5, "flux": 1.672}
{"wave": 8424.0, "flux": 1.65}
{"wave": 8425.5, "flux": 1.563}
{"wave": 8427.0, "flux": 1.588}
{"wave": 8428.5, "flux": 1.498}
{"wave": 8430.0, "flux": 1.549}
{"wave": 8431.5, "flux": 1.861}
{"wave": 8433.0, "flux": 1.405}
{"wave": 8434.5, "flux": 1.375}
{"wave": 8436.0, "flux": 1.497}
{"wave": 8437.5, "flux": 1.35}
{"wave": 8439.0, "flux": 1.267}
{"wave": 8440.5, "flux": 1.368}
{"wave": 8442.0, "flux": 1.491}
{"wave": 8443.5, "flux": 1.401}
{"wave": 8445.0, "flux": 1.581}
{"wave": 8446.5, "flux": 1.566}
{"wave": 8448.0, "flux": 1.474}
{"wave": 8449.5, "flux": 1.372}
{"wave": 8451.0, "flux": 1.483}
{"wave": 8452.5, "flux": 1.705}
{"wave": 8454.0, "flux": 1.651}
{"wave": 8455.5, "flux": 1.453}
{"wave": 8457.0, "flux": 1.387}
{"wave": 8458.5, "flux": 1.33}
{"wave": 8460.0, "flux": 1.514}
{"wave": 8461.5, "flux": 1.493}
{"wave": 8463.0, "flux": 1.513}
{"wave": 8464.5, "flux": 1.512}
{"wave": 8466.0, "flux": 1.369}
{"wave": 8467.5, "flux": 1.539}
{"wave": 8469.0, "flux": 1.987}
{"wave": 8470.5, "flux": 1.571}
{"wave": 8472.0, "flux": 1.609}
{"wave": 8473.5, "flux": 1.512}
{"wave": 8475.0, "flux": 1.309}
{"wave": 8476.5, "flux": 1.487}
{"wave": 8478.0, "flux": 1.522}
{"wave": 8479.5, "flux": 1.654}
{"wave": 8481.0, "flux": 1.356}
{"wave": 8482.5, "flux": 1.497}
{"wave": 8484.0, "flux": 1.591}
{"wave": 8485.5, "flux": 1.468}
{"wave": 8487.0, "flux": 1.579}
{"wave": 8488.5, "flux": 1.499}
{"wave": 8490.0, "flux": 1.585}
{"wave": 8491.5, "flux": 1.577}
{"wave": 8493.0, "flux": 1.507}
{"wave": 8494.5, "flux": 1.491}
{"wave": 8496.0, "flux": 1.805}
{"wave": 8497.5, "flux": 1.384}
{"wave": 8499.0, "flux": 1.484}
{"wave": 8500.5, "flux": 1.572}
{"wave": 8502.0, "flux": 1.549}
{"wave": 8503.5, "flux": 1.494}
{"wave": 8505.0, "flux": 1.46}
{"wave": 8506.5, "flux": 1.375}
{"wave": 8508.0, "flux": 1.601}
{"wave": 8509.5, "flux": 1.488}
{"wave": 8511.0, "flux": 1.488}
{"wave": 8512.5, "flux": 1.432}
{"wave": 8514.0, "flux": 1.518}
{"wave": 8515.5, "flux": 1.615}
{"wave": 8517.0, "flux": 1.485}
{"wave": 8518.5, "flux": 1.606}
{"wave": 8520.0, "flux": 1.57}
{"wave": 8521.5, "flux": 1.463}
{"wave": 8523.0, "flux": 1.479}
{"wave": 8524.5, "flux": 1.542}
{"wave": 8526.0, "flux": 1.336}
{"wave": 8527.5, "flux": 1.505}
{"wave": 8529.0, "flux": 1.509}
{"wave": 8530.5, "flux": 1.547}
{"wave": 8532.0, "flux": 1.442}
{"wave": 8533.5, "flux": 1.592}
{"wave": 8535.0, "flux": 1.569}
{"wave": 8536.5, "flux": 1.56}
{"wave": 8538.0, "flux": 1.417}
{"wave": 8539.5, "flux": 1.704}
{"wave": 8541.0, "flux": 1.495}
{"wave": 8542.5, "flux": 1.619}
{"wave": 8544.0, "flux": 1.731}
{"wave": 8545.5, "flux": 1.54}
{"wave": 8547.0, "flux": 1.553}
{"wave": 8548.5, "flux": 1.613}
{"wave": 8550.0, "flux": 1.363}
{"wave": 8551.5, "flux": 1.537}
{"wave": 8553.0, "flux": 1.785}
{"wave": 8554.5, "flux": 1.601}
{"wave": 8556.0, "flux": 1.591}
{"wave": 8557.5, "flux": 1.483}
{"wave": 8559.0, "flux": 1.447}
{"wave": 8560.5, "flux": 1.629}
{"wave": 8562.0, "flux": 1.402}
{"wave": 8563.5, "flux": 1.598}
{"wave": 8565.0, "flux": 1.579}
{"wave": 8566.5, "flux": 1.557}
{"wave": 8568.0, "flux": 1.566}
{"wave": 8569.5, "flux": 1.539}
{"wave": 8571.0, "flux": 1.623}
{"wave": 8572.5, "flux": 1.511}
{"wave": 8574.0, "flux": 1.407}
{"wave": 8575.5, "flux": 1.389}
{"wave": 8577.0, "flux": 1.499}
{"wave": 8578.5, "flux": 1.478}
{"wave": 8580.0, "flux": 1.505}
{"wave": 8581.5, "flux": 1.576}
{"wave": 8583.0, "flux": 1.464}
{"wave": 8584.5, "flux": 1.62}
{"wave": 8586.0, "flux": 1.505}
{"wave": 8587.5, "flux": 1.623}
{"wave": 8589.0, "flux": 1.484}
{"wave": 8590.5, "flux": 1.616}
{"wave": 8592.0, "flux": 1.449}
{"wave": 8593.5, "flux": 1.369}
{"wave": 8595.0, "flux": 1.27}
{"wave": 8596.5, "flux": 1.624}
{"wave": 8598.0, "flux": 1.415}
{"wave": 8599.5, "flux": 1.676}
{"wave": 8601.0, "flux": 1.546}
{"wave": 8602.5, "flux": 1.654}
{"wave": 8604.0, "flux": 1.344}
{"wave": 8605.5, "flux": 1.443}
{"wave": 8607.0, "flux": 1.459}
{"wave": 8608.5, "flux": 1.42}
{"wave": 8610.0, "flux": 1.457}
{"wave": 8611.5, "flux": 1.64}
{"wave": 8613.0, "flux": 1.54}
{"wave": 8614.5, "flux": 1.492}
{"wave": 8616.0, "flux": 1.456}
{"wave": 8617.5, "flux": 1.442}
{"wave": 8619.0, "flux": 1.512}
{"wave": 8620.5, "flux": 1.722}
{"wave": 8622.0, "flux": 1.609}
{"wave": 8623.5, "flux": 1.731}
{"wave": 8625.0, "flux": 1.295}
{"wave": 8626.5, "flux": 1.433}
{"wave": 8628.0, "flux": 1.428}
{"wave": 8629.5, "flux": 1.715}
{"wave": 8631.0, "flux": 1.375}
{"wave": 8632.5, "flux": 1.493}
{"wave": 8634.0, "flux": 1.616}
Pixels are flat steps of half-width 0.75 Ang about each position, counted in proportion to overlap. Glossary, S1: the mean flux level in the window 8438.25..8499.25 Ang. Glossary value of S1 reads 1.51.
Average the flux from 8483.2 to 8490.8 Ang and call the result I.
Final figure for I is 1.54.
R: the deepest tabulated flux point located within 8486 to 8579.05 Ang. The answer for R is 1.336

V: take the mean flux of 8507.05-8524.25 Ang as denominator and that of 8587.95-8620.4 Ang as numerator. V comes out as 0.98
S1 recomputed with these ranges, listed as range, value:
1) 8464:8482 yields 1.54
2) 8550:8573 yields 1.56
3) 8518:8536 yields 1.51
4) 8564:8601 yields 1.52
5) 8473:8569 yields 1.53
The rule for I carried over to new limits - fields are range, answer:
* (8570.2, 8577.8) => 1.49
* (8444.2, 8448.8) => 1.54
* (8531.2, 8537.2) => 1.54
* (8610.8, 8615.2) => 1.56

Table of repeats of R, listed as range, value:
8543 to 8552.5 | 1.363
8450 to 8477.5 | 1.309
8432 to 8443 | 1.267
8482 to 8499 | 1.384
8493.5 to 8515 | 1.375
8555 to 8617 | 1.27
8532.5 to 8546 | 1.417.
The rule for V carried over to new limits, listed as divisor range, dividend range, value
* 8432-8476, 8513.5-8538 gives 1.02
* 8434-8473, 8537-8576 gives 1.04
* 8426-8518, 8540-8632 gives 1.01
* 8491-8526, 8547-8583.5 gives 1.01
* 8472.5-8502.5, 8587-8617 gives 0.98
